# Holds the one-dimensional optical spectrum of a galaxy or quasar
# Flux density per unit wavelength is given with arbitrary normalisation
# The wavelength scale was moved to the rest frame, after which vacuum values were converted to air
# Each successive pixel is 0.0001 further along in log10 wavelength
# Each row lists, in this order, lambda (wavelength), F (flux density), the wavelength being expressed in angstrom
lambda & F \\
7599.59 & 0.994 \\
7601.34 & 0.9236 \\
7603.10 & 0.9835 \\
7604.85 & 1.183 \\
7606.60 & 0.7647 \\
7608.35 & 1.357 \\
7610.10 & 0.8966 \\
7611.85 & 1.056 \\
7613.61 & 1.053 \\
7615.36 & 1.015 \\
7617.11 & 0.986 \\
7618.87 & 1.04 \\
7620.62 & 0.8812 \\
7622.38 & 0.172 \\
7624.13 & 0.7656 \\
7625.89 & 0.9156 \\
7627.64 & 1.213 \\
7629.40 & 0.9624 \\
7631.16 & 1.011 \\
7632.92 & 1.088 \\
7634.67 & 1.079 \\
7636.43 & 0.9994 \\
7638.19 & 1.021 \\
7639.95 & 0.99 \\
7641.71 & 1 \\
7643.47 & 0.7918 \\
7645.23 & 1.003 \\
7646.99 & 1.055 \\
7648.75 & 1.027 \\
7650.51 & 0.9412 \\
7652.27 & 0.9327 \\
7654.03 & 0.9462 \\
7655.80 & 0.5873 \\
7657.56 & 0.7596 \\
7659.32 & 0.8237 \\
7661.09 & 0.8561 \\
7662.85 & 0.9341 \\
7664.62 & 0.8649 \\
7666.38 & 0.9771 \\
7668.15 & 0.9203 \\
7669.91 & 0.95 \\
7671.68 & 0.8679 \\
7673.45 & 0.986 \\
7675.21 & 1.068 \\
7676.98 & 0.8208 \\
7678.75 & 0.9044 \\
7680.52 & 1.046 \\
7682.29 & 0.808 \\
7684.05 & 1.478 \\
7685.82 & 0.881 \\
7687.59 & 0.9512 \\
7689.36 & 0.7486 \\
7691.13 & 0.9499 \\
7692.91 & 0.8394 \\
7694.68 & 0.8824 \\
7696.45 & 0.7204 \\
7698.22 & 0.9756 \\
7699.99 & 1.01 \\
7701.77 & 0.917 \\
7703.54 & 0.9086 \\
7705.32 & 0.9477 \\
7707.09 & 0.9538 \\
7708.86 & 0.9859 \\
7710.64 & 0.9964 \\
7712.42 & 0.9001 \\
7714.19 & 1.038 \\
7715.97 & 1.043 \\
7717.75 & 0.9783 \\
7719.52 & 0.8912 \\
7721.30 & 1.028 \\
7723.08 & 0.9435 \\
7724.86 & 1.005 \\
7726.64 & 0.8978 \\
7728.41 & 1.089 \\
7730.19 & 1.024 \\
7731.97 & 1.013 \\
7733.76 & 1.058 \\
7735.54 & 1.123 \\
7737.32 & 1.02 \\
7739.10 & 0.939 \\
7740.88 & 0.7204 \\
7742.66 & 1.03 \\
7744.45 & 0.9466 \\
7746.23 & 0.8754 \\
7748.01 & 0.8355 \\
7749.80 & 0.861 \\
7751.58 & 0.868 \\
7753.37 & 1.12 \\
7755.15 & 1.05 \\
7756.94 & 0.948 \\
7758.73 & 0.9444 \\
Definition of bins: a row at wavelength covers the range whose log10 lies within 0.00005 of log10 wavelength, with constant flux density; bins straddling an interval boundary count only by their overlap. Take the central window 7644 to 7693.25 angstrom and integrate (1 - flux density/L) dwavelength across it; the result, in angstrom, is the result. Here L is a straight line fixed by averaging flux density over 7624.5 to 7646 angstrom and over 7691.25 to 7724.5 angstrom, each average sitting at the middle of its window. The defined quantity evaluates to 2.4 angstrom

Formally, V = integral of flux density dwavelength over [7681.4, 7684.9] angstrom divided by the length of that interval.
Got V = 1.14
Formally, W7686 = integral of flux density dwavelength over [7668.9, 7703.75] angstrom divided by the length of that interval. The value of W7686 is 0.936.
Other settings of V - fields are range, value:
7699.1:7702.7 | 0.963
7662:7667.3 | 0.924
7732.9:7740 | 1.04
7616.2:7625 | 0.77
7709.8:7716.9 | 0.994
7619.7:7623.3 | 0.537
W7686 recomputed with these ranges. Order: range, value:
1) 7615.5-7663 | 0.919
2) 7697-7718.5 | 0.967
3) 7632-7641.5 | 1.03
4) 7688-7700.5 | 0.874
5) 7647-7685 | 0.932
